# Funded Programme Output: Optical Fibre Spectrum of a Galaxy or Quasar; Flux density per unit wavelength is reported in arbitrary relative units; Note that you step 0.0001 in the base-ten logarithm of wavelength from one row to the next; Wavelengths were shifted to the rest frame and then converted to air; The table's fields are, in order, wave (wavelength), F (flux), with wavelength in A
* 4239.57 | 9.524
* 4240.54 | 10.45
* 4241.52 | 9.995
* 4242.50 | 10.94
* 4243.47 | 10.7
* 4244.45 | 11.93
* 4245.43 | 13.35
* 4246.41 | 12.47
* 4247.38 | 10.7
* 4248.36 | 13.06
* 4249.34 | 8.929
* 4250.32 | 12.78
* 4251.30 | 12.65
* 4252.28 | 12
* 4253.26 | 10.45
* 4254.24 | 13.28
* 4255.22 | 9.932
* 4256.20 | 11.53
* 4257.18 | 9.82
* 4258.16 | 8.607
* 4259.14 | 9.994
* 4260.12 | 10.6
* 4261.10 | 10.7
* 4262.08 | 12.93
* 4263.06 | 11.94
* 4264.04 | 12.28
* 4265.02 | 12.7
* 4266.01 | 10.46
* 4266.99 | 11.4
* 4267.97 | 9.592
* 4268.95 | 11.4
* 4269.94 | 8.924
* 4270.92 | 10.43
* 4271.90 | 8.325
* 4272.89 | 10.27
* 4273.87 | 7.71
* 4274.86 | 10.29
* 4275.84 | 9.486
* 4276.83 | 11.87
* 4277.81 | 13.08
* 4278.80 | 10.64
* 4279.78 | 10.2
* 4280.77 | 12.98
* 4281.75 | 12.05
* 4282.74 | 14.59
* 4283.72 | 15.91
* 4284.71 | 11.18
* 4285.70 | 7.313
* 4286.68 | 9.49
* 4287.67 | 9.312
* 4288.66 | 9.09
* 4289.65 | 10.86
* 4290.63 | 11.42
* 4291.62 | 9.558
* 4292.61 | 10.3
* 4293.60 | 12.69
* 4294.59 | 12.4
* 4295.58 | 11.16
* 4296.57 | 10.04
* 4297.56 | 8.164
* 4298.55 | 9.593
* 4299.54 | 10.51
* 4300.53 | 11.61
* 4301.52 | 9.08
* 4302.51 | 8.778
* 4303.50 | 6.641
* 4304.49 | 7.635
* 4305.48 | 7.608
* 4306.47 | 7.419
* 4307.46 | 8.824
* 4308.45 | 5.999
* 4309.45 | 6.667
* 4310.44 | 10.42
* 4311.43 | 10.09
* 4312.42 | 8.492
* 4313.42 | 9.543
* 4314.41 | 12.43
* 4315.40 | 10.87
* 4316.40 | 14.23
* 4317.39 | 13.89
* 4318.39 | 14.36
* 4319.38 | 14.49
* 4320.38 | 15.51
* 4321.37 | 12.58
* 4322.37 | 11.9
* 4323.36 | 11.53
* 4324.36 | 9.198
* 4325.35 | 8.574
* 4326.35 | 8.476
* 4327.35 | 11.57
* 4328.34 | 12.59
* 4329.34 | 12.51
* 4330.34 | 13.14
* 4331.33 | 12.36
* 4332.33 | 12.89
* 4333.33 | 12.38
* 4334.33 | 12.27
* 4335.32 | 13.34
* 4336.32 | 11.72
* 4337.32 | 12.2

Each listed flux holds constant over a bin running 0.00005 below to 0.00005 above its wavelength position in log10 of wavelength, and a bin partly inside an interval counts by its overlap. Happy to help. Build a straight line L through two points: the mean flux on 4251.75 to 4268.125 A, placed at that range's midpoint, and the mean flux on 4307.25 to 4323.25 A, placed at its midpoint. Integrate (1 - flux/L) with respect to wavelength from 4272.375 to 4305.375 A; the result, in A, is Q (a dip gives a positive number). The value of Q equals 2.3 A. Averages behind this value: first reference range 11.1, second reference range 11.3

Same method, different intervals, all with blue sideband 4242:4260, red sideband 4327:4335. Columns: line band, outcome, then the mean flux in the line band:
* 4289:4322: 4.64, 10.4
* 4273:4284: 0.12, 11.6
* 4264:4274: 1.06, 10.3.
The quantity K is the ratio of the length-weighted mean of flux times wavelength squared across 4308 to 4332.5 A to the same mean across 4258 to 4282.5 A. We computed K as 1.07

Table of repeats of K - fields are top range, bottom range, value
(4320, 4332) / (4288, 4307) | 1.22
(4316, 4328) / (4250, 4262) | 1.13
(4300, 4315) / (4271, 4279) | 0.87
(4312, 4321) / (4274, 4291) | 1.16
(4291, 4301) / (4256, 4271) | 0.99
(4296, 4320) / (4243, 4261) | 0.91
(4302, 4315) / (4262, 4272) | 0.79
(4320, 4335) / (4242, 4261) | 1.09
